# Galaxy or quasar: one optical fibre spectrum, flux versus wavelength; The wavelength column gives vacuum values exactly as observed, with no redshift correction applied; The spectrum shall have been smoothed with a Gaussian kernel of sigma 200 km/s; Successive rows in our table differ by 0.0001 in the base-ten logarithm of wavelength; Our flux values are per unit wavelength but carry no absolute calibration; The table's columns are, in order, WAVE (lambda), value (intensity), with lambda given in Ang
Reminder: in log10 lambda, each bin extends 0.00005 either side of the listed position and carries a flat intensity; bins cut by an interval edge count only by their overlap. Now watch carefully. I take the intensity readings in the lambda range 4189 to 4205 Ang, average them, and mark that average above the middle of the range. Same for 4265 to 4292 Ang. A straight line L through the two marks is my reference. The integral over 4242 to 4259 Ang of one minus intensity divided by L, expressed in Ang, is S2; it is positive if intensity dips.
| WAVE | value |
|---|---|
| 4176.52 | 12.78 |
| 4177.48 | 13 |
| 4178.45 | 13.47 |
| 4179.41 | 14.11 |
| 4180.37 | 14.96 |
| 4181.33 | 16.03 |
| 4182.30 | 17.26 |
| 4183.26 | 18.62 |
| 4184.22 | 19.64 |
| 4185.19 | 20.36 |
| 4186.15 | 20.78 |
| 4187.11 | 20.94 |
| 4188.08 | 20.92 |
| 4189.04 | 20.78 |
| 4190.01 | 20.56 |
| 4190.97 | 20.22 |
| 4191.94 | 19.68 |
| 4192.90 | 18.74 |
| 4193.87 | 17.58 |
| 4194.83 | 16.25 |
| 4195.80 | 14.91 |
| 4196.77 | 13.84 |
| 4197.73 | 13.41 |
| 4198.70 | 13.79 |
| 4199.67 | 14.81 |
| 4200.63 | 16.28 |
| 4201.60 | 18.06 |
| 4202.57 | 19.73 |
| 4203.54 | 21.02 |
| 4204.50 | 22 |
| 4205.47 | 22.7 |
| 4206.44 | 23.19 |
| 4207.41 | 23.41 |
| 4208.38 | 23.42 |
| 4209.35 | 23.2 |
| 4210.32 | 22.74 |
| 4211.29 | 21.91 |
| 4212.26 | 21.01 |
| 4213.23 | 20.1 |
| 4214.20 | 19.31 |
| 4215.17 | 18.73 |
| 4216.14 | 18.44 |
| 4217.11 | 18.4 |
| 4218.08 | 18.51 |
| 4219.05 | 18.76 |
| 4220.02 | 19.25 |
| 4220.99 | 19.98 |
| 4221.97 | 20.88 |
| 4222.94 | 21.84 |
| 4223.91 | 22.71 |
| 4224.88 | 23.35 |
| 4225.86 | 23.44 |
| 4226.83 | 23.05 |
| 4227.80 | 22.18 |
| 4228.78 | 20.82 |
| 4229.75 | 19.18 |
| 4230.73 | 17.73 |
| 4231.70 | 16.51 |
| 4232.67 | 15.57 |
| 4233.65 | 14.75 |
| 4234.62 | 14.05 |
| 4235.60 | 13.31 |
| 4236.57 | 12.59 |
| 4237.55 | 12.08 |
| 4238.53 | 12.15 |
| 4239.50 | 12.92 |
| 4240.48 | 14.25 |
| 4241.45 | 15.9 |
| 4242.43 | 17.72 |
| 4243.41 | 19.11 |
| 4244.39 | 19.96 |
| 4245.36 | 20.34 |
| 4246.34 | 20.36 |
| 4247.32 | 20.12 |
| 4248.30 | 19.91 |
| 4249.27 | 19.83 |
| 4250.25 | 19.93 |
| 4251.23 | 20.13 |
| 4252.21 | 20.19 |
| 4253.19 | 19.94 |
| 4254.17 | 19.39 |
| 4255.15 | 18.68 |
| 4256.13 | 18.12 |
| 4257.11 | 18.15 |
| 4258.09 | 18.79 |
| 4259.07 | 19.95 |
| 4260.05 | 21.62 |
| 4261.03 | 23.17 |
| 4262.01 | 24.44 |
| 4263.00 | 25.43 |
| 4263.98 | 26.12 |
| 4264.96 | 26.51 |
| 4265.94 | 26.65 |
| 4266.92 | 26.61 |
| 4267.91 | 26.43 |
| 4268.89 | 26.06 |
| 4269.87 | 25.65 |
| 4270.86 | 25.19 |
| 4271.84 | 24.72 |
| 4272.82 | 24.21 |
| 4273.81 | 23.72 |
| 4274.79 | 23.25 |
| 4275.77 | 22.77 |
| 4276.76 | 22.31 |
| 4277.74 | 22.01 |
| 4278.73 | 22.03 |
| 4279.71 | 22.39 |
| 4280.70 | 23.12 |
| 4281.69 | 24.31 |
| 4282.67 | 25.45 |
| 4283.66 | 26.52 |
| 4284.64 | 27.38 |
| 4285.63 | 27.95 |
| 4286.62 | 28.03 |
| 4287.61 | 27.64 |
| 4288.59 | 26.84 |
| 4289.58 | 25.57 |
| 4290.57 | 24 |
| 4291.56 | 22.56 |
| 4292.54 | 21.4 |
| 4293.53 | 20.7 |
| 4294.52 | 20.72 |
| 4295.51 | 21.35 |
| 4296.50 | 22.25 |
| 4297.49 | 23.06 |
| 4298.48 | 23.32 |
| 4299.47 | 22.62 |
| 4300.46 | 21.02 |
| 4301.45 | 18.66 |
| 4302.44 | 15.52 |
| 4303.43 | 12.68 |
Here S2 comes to 2.25 Ang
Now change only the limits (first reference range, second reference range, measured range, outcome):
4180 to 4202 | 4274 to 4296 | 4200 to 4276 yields 1.7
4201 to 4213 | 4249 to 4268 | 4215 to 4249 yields 5.6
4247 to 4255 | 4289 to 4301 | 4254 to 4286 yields -4.1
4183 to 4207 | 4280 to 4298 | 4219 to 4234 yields 0.4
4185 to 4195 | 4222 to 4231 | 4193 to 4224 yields 2.1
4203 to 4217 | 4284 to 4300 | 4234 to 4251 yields 4.3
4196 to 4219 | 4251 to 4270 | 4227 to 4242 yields 3.7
